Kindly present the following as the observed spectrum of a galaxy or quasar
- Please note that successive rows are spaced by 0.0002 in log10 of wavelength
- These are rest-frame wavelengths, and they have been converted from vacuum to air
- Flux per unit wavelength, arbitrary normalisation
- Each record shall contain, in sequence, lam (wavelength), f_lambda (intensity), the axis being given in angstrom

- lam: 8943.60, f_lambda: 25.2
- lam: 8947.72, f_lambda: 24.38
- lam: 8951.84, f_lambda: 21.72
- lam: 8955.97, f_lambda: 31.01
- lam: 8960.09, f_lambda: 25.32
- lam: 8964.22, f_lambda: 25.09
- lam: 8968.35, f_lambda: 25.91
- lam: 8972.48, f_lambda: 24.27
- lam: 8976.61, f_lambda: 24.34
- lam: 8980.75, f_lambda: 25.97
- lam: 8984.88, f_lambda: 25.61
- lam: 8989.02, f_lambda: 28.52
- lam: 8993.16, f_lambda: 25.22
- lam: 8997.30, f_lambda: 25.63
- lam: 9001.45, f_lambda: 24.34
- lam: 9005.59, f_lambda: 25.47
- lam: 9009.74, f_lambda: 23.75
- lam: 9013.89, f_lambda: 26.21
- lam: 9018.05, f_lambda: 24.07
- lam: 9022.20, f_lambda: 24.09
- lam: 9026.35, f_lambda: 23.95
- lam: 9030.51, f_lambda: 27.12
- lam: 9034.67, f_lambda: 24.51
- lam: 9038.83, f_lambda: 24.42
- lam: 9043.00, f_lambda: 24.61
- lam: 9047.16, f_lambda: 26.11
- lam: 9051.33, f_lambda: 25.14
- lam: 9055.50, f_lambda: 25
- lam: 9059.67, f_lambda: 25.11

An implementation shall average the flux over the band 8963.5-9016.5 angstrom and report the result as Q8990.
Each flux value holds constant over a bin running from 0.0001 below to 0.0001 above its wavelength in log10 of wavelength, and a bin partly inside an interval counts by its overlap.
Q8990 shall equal 25.4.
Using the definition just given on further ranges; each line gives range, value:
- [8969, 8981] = 24.8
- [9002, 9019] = 24.9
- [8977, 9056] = 25.2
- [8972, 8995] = 25.8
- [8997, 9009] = 24.9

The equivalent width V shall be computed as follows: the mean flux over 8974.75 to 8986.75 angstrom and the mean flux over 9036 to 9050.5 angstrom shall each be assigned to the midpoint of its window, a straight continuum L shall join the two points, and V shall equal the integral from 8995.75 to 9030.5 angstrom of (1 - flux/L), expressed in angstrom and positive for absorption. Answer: 0.5 angstrom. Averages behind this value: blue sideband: 25.3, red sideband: 25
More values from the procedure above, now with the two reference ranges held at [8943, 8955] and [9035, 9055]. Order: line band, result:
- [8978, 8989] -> -0.8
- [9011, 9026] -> 0.1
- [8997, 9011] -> 0.0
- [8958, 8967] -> -0.3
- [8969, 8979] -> -0.1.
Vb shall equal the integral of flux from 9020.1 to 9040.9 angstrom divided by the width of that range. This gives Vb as 24.8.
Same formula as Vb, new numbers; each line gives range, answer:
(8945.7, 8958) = 25.7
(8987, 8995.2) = 26.9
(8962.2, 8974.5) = 25.1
